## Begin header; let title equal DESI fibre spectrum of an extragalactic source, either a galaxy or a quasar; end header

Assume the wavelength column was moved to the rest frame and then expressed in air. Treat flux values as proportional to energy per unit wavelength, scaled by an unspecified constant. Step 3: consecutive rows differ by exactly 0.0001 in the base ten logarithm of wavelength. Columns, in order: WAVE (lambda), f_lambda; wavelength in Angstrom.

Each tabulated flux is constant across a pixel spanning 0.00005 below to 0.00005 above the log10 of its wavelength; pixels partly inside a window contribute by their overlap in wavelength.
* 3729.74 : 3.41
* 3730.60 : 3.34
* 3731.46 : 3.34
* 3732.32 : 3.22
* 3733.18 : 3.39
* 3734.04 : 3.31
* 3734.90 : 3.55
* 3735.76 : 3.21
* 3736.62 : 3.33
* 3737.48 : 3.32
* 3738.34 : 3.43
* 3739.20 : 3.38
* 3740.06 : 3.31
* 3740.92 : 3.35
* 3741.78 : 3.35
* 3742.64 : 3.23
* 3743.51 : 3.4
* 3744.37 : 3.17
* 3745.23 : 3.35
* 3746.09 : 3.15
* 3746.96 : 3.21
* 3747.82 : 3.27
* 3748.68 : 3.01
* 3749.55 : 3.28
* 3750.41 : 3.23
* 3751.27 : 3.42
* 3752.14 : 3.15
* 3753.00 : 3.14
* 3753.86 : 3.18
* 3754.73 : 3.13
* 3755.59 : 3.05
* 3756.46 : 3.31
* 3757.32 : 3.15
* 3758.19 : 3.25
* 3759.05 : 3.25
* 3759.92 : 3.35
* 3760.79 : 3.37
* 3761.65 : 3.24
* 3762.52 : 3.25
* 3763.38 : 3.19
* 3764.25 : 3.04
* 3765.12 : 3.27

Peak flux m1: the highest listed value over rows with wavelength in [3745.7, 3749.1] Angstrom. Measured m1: 3.27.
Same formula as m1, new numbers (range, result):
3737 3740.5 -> 3.43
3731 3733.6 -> 3.39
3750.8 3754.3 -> 3.42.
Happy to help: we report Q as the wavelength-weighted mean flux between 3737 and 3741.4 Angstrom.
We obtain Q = 3.36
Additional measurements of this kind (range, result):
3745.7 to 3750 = 3.18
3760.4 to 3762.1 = 3.31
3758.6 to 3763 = 3.29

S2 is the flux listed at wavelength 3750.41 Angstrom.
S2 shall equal 3.23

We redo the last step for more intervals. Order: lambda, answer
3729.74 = 3.41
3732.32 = 3.22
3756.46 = 3.31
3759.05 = 3.25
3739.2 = 3.38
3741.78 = 3.35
